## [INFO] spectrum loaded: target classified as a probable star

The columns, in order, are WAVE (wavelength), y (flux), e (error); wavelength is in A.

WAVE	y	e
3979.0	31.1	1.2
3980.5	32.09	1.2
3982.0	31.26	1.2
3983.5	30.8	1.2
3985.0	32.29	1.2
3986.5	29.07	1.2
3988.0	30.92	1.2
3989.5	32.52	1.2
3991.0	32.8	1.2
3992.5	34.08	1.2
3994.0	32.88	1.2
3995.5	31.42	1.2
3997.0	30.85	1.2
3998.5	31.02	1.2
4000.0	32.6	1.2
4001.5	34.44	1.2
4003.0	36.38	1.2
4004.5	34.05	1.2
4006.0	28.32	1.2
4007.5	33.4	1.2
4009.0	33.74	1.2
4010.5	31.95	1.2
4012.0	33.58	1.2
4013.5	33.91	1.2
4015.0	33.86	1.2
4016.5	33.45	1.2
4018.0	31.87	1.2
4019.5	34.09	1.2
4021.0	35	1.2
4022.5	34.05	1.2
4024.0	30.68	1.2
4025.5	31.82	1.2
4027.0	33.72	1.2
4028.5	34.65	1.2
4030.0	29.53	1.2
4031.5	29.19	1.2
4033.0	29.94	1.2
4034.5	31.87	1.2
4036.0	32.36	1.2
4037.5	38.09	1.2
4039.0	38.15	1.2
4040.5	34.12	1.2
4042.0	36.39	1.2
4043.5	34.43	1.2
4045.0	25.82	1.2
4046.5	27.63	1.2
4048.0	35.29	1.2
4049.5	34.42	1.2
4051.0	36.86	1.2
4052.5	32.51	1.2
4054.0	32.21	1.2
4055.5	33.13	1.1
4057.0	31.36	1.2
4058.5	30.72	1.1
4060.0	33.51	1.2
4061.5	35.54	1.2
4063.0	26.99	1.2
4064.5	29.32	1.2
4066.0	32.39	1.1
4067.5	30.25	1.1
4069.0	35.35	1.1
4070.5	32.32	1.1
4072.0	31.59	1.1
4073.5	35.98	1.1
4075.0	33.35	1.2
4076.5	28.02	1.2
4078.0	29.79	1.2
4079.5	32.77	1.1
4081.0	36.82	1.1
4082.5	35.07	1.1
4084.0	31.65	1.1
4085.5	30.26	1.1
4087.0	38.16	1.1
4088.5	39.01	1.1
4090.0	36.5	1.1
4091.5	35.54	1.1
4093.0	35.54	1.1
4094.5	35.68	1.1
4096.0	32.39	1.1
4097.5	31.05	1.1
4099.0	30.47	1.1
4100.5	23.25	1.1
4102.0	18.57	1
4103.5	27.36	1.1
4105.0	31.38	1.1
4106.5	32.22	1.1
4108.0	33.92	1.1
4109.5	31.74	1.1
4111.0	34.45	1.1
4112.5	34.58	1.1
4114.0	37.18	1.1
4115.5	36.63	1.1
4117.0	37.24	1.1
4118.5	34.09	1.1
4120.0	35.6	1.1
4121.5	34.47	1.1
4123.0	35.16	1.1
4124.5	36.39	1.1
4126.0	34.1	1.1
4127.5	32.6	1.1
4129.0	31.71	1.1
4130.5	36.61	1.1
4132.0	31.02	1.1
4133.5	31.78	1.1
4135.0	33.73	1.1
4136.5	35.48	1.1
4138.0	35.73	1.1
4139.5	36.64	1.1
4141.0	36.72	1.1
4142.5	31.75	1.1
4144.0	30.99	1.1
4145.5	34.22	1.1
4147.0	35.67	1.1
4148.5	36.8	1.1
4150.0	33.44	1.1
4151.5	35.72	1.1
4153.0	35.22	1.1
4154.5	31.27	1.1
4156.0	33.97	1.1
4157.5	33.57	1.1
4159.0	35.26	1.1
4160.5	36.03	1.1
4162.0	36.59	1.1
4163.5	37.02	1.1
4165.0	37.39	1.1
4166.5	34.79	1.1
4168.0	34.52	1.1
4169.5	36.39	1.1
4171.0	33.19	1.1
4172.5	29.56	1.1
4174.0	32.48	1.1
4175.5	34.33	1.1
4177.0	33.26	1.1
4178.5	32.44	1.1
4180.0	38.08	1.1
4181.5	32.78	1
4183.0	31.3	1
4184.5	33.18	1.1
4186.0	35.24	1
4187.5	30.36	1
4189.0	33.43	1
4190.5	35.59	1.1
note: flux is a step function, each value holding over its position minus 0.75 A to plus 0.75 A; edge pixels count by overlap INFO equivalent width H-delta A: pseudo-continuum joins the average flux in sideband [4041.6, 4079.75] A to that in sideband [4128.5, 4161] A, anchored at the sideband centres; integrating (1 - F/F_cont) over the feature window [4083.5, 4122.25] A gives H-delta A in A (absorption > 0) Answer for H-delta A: 0.20 A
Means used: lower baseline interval 32.2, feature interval 33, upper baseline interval 34.2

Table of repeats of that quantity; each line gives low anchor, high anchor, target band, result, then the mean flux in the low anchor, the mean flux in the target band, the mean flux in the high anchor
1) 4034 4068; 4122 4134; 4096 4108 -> 1.8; 32.8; 28.4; 33.7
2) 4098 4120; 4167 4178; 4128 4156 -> -1.3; 31.8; 34.1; 33.4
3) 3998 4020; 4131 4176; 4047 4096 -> 0.5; 33.1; 33.3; 34.4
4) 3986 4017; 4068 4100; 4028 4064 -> 0.5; 32.7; 32.7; 33.6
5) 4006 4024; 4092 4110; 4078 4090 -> -1.4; 33.2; 34.6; 30.4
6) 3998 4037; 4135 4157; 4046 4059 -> 0.2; 32.7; 32.8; 34.5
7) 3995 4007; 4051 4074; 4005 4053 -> -0.9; 32.4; 33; 32.3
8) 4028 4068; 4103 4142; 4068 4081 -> 0.2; 32.5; 32.6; 34.2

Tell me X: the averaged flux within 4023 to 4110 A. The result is 32.4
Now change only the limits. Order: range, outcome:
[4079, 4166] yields 33.9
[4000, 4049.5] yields 33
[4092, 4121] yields 32.3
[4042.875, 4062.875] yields 32.4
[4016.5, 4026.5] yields 33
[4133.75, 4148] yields 34.5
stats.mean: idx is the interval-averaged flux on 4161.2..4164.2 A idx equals 36.8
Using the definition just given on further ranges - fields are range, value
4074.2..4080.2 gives 31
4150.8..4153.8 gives 35.4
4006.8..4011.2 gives 33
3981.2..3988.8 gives 30.9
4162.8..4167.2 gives 36.4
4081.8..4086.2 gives 32.3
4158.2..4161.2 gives 35.6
